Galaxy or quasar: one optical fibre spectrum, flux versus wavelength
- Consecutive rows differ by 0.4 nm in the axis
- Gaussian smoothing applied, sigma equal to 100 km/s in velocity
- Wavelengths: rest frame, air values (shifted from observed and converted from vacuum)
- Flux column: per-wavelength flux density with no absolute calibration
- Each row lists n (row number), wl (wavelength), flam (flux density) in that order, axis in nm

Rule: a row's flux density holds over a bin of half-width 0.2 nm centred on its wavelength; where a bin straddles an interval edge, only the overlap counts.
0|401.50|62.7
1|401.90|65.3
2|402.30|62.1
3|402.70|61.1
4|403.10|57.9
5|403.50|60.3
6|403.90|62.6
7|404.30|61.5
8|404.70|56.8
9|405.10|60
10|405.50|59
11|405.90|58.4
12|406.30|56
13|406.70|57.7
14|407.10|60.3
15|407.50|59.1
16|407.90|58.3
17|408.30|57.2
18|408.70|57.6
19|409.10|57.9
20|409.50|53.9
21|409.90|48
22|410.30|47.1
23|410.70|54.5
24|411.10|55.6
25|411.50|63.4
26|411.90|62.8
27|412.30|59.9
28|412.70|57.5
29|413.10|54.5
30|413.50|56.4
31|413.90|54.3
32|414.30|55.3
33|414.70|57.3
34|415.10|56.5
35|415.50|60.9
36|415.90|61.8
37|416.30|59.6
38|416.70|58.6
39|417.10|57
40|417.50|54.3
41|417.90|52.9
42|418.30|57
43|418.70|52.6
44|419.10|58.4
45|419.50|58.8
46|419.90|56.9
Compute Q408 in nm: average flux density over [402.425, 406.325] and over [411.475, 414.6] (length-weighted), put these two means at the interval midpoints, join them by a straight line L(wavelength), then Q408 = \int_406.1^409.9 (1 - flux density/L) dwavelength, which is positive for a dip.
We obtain 0.11 nm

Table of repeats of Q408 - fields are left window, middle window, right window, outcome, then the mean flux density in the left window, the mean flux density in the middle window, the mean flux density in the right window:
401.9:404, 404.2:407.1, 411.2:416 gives 0.09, 61.1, 58.5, 58.3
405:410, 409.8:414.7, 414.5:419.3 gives 0.11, 57.3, 56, 57.2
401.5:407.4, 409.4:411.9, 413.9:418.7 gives 0.17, 60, 54.5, 57.1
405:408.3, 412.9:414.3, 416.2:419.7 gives 0.05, 58.5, 55.1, 56.5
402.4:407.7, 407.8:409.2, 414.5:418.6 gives 0.03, 59.3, 57.7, 57.5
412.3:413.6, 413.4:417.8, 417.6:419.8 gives -0.08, 56.7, 57.4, 55.9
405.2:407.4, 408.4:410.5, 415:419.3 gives 0.18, 58.4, 53.1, 57.3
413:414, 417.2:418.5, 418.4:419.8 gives 0.03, 55.2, 54.9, 56.7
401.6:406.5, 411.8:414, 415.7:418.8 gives 0.02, 60.1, 57.5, 56.9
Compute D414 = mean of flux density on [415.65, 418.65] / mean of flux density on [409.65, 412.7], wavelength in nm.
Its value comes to 1.02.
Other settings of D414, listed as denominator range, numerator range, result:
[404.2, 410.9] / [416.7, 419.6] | 0.99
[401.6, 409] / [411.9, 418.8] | 0.96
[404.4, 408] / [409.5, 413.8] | 0.95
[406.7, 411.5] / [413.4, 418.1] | 1.02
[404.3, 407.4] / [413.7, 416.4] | 0.99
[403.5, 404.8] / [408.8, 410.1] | 0.88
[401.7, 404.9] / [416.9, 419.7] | 0.92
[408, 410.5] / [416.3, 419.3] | 1.04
